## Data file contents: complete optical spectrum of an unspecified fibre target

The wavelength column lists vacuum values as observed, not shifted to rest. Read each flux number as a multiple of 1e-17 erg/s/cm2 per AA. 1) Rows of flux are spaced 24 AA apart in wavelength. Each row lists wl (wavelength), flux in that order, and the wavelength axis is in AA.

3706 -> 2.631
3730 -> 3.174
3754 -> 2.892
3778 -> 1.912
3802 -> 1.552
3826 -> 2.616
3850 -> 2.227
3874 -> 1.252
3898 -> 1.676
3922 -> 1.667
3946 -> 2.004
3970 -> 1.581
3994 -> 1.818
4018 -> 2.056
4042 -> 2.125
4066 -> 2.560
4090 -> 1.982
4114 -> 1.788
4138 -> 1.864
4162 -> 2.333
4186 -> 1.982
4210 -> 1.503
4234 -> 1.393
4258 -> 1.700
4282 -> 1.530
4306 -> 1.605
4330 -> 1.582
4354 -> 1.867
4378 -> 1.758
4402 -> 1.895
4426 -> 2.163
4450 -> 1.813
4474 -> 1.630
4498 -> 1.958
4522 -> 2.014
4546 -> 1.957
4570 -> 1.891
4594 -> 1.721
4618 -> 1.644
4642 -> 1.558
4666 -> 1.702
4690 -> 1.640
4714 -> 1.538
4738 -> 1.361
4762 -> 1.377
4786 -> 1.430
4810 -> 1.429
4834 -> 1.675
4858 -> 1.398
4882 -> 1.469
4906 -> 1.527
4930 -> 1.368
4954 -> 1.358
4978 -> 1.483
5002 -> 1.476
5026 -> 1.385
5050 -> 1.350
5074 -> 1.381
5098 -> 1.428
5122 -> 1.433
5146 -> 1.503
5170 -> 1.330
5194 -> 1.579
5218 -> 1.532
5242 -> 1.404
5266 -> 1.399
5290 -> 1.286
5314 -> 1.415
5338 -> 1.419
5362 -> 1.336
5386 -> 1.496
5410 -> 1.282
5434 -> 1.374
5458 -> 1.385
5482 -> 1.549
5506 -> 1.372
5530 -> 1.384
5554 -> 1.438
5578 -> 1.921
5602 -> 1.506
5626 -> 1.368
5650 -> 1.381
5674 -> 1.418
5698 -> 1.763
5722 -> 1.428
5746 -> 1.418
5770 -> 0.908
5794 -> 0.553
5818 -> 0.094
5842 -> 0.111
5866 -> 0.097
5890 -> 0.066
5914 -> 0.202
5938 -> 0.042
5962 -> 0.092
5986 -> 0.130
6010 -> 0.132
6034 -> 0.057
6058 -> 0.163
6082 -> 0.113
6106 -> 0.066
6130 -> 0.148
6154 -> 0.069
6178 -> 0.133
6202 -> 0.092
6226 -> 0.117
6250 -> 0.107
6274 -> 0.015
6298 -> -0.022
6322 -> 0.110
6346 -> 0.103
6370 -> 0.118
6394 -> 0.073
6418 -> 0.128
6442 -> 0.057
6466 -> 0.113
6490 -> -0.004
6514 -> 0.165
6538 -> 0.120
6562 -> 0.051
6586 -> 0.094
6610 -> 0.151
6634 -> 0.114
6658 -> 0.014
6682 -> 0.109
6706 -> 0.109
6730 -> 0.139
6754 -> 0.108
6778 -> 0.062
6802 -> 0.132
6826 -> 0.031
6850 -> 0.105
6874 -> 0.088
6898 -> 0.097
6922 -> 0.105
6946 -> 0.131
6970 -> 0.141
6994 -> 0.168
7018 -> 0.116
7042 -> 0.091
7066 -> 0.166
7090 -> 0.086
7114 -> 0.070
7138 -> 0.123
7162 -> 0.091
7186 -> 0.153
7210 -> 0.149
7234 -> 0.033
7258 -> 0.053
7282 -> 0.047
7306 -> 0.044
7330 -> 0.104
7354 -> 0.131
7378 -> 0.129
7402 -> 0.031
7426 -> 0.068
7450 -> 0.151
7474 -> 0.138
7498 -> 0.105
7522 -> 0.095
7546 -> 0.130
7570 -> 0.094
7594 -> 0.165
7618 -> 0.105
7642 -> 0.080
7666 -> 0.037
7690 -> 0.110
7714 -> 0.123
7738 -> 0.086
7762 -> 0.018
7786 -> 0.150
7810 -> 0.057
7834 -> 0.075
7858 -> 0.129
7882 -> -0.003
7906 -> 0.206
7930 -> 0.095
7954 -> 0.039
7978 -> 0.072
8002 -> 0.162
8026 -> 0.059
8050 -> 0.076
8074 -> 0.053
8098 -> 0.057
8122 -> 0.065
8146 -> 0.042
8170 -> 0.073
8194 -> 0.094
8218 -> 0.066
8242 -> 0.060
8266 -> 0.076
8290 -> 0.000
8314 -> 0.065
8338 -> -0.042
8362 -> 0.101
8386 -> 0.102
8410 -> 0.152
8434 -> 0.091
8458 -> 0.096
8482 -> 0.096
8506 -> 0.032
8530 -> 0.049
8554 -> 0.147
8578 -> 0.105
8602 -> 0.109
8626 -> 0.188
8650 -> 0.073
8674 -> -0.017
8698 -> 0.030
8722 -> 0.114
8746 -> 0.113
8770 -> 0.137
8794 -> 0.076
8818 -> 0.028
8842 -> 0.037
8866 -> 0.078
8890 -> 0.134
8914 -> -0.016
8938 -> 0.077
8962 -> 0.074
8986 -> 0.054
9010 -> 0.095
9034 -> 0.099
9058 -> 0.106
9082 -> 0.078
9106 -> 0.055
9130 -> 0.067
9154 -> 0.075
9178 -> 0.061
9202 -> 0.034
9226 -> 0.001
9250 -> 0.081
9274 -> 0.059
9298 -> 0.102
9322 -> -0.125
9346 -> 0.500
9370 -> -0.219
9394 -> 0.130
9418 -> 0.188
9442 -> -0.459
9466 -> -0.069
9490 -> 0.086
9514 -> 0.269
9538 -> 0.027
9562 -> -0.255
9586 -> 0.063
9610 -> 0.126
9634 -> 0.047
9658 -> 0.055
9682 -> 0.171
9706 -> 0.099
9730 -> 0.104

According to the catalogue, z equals 0.50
